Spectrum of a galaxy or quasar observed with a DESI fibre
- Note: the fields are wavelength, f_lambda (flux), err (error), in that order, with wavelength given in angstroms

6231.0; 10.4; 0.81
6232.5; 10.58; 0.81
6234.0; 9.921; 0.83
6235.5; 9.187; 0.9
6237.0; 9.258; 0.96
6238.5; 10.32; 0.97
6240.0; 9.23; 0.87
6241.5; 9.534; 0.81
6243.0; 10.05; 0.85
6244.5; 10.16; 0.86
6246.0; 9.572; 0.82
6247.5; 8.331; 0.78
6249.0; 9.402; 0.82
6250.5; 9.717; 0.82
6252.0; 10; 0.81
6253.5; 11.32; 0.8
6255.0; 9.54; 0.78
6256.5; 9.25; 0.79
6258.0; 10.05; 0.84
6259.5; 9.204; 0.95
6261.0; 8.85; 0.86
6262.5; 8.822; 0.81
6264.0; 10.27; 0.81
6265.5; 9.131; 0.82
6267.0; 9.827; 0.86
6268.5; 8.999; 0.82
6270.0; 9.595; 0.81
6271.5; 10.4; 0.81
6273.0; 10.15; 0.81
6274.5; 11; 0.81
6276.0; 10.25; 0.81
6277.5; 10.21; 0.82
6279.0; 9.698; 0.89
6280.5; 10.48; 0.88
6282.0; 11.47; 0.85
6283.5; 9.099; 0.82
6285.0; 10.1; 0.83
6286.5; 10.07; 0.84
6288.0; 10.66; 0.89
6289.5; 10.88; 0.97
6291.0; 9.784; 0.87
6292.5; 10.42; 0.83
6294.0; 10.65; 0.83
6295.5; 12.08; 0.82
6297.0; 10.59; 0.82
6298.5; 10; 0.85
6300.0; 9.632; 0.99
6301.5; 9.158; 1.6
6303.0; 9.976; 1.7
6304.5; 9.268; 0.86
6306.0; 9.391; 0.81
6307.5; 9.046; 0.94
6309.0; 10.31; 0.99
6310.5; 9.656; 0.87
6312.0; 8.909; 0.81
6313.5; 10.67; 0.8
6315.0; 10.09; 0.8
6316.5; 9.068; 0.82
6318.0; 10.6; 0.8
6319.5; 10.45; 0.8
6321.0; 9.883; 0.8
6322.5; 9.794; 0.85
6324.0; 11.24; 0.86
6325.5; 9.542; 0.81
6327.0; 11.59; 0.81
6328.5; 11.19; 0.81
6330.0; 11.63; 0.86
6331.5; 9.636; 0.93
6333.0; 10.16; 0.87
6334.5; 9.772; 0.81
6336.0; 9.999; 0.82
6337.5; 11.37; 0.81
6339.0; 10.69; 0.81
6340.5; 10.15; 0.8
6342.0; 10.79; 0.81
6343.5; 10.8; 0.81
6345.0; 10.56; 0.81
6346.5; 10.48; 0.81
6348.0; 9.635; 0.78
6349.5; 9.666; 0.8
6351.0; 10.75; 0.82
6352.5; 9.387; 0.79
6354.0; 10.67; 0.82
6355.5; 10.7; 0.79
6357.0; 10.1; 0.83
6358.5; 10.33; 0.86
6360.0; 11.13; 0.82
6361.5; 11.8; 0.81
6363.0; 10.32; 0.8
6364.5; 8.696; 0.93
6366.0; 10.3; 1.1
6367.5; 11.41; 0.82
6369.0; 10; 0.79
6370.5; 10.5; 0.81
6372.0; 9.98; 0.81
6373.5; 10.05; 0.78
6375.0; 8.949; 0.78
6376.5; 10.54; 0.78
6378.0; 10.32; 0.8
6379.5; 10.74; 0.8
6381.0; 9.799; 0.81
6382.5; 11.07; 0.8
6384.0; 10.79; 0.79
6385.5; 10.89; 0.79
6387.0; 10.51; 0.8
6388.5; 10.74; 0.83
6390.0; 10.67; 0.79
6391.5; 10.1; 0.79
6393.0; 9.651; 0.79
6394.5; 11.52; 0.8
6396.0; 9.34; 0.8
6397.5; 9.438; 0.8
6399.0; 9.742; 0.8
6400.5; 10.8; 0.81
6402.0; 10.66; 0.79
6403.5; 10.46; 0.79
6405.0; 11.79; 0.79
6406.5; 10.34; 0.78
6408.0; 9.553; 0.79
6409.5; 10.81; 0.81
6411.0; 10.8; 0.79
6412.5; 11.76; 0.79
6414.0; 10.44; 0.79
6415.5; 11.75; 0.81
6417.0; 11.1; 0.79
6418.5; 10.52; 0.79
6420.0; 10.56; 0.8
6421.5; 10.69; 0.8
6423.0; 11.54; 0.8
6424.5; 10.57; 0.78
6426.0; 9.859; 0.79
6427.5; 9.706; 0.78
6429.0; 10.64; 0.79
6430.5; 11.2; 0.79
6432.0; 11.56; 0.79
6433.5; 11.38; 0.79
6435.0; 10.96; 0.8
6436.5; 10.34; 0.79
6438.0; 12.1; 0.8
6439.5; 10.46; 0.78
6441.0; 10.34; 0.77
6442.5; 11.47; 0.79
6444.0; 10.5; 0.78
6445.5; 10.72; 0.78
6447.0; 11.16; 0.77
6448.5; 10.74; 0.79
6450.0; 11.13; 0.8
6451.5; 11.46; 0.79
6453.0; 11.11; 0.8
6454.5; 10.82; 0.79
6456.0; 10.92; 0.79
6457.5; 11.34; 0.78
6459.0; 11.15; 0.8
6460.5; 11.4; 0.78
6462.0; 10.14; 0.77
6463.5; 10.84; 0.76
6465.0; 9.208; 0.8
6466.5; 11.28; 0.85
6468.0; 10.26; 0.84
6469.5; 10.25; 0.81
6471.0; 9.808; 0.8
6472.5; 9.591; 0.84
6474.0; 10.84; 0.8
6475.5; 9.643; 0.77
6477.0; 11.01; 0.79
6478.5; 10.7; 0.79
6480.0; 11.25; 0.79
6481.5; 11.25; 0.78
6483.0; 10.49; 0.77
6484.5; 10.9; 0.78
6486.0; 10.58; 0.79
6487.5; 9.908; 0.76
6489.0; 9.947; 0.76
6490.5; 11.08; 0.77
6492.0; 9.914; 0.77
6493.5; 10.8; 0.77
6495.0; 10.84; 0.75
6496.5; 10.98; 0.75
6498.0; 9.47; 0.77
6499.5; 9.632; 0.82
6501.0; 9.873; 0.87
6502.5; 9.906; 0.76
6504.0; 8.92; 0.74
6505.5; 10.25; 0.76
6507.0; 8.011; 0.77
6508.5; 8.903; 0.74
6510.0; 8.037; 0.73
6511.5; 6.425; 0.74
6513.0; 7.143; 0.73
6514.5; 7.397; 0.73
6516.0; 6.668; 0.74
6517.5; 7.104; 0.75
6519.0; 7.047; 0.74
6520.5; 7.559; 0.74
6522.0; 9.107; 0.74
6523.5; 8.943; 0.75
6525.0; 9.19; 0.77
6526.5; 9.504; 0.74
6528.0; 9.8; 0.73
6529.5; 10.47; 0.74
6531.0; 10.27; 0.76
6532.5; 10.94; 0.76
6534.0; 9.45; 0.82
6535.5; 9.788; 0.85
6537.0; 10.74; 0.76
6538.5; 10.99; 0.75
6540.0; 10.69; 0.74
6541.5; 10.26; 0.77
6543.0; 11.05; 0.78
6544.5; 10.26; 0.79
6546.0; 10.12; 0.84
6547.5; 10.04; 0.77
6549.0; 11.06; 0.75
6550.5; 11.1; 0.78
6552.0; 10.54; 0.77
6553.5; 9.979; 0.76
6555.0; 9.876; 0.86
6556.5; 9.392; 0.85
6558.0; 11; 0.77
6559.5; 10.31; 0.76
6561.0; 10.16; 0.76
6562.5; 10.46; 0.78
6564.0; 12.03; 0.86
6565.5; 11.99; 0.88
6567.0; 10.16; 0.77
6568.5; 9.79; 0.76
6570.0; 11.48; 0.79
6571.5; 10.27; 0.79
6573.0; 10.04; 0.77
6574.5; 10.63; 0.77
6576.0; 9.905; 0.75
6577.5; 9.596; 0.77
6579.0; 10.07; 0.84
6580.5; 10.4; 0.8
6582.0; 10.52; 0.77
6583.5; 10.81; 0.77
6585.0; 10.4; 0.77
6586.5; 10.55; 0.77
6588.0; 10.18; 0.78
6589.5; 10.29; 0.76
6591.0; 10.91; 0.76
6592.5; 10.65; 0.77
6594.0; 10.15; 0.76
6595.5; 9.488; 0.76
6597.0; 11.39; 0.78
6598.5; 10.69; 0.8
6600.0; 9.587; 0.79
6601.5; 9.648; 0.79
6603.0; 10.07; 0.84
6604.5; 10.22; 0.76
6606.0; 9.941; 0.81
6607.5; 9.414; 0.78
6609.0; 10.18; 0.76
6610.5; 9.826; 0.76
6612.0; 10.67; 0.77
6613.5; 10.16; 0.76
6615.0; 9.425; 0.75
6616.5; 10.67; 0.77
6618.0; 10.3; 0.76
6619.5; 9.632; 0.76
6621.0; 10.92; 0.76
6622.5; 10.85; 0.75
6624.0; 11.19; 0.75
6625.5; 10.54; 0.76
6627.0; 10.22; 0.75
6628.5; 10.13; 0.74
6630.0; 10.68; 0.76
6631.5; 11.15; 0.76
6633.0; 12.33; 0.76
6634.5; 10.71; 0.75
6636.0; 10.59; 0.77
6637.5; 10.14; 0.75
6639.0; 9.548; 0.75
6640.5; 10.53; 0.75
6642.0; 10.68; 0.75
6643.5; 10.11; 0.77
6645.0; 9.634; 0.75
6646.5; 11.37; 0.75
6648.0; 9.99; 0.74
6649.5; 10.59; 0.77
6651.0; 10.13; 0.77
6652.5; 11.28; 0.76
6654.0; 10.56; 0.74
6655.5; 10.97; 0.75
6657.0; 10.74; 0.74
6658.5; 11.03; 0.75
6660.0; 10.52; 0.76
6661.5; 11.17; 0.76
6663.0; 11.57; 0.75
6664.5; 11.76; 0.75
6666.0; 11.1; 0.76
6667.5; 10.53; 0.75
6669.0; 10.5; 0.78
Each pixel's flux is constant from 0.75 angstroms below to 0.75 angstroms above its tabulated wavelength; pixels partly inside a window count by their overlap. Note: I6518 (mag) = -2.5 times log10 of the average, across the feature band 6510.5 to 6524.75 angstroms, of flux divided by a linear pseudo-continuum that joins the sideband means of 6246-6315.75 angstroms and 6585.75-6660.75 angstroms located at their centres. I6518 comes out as 0.333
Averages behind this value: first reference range 9.92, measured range 7.56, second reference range 10.4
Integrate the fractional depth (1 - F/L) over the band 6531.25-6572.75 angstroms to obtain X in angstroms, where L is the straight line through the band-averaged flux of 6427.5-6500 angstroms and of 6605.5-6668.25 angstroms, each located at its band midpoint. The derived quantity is 0.46 angstroms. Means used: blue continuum 10.7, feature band 10.5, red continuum 10.6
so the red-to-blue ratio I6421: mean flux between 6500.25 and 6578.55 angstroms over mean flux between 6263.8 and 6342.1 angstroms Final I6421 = 1.0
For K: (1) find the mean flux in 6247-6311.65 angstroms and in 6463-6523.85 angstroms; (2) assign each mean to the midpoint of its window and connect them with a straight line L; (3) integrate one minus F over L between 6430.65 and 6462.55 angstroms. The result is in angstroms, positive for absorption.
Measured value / -4.6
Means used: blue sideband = 9.92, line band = 11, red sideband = 9.55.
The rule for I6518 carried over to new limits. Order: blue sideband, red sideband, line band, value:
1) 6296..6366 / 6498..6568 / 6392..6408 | -0.03 mag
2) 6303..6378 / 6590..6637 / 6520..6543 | 0.05 mag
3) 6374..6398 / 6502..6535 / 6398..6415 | -0.06 mag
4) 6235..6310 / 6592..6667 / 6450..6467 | -0.07 mag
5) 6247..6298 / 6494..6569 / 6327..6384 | -0.05 mag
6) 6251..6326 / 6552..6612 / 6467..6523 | 0.08 mag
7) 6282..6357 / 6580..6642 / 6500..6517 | 0.23 mag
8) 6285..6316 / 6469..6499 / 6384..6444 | -0.04 mag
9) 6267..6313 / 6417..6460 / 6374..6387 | 0.02 mag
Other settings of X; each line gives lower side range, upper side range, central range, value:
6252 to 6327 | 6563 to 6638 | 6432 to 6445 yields -1.0 angstroms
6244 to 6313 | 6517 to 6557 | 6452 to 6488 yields -2.8 angstroms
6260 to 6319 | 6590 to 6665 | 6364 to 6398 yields -0.5 angstroms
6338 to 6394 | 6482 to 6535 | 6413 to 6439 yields -2.5 angstroms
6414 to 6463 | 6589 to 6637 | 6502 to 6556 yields 6.4 angstroms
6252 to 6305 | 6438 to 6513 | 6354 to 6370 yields -0.5 angstroms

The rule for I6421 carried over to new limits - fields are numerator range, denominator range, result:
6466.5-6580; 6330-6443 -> 0.94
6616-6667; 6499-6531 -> 1.24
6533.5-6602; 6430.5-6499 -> 0.97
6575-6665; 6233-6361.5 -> 1.04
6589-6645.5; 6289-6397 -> 1.01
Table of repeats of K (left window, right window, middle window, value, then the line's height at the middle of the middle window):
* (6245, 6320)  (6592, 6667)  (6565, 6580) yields 0.1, 10.4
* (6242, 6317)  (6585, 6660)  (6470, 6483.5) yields -0.4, 10.2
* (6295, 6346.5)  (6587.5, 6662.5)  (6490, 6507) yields 0.5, 10.3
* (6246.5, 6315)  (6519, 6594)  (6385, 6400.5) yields -0.3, 10.1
